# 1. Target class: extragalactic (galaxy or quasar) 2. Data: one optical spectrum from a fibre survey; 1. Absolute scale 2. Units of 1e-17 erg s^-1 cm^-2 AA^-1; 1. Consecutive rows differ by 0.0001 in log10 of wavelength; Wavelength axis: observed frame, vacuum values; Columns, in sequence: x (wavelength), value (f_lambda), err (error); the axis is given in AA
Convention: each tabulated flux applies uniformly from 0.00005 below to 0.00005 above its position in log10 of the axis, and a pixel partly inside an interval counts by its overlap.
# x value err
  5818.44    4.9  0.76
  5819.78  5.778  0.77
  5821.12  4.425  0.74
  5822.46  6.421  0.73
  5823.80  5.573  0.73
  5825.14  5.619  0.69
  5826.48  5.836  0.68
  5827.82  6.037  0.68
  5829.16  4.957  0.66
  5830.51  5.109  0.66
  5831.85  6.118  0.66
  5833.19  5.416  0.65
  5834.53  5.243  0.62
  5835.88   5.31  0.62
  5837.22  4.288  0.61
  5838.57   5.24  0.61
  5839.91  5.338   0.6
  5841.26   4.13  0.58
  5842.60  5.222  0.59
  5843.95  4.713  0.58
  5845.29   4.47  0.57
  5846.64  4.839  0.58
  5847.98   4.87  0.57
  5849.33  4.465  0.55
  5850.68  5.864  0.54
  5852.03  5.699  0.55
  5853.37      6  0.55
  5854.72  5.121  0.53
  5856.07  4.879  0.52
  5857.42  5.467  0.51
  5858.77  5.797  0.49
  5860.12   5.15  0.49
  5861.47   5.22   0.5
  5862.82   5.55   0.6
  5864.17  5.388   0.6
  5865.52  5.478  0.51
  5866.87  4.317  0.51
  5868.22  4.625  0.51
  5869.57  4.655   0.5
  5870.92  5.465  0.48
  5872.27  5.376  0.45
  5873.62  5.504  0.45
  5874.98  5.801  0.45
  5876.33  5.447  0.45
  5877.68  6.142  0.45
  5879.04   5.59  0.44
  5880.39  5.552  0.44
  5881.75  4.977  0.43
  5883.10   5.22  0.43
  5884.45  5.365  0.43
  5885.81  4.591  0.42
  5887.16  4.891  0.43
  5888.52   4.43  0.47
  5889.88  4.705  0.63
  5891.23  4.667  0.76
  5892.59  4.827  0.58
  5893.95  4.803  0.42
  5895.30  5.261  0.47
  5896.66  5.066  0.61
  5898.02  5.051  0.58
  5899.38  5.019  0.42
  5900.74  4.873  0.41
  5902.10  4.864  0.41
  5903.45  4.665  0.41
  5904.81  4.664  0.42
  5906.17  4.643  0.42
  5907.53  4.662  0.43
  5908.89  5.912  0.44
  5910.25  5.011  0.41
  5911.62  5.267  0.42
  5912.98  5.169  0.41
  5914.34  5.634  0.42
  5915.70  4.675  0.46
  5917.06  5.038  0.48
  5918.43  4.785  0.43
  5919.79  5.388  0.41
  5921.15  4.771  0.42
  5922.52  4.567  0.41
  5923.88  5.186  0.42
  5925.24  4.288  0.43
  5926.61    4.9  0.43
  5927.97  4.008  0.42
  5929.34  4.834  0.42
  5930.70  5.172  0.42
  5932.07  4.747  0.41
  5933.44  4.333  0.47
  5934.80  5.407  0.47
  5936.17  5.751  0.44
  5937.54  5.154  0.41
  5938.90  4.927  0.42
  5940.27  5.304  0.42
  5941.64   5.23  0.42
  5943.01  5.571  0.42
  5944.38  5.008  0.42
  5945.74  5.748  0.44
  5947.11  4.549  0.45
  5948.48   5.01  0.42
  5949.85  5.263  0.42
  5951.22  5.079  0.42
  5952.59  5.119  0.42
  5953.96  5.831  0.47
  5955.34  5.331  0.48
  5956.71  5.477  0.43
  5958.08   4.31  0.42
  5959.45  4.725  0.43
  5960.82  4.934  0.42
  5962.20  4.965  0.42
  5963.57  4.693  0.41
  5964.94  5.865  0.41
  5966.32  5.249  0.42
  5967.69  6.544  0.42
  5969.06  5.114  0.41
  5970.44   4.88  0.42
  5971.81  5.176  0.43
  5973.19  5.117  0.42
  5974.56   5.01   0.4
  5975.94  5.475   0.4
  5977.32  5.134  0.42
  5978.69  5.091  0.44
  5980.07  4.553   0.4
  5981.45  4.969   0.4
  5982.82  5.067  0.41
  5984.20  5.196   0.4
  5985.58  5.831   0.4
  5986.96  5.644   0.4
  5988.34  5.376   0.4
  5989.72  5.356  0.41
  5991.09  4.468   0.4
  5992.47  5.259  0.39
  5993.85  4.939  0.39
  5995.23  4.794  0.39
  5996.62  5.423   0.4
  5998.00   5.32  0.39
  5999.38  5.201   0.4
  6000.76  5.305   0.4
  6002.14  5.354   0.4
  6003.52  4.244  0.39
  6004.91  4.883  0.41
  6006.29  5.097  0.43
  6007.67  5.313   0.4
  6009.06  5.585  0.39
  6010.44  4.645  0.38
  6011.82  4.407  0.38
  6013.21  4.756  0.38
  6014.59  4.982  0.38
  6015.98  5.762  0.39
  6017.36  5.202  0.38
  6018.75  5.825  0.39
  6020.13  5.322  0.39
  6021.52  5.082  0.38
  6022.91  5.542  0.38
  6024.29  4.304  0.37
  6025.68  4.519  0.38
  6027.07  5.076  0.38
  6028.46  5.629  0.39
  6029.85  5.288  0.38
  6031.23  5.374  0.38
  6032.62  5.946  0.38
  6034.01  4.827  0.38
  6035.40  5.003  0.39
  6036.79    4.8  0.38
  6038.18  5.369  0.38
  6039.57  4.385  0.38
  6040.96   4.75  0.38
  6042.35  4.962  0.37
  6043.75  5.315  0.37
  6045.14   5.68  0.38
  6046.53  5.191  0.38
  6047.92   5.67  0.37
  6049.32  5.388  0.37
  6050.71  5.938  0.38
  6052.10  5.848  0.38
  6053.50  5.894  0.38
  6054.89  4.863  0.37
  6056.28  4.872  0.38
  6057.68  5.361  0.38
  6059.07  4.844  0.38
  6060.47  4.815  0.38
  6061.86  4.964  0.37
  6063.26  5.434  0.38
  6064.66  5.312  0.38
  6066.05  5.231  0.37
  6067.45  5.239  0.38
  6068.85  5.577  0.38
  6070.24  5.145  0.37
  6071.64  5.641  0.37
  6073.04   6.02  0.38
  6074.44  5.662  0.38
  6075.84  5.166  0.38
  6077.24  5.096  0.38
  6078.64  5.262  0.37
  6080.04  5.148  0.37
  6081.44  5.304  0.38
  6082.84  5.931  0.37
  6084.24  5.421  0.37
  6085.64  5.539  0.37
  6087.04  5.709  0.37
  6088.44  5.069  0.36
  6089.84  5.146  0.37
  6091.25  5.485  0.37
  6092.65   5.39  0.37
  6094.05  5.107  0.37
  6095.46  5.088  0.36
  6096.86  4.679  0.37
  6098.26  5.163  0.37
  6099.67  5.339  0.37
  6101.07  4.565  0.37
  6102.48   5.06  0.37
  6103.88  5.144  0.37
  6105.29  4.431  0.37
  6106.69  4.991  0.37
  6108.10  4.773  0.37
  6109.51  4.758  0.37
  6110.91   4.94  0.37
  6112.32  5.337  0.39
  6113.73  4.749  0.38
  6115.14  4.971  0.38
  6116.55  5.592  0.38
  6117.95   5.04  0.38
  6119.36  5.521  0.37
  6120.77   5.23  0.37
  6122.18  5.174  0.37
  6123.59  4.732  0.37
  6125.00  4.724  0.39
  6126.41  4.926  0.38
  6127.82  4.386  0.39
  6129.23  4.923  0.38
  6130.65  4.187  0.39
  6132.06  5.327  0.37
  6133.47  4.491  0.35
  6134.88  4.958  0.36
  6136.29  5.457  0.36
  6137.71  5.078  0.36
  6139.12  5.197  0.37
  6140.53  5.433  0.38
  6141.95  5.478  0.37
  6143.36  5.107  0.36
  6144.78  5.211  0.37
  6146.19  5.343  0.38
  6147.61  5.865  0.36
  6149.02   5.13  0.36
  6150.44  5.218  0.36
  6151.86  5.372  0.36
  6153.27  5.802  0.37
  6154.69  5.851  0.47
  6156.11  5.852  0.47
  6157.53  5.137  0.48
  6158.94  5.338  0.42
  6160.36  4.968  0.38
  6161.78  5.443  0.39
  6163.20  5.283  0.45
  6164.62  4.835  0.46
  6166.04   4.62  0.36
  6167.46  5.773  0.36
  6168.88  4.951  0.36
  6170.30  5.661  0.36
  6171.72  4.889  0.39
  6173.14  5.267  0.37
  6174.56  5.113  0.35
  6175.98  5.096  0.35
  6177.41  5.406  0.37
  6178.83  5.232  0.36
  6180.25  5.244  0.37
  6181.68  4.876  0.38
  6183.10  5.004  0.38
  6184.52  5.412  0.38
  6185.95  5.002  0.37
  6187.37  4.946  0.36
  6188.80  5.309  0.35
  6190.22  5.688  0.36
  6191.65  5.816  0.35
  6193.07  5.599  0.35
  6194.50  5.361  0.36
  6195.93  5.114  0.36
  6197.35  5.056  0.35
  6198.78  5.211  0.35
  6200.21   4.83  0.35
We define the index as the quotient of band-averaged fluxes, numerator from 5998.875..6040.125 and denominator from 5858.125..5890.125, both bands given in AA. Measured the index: 0.98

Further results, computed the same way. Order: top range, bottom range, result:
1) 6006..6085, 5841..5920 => 1.03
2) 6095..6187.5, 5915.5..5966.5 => 1.02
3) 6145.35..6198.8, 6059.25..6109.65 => 1.01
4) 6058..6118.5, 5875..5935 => 1.04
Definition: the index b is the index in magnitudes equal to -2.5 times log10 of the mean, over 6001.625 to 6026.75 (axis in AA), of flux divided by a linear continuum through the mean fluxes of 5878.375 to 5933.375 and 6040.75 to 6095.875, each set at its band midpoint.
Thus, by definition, 0.03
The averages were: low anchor 4.94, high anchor 5.34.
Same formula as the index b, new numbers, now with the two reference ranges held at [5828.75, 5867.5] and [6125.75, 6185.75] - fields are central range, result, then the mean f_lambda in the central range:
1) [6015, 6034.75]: -0.02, 5.26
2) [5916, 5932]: 0.08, 4.81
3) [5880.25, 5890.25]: 0.05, 4.94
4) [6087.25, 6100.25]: 0.00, 5.18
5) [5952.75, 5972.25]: -0.01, 5.22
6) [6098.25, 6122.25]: 0.03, 5.04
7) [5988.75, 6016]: 0.03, 5.04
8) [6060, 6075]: -0.04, 5.37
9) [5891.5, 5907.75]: 0.06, 4.87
